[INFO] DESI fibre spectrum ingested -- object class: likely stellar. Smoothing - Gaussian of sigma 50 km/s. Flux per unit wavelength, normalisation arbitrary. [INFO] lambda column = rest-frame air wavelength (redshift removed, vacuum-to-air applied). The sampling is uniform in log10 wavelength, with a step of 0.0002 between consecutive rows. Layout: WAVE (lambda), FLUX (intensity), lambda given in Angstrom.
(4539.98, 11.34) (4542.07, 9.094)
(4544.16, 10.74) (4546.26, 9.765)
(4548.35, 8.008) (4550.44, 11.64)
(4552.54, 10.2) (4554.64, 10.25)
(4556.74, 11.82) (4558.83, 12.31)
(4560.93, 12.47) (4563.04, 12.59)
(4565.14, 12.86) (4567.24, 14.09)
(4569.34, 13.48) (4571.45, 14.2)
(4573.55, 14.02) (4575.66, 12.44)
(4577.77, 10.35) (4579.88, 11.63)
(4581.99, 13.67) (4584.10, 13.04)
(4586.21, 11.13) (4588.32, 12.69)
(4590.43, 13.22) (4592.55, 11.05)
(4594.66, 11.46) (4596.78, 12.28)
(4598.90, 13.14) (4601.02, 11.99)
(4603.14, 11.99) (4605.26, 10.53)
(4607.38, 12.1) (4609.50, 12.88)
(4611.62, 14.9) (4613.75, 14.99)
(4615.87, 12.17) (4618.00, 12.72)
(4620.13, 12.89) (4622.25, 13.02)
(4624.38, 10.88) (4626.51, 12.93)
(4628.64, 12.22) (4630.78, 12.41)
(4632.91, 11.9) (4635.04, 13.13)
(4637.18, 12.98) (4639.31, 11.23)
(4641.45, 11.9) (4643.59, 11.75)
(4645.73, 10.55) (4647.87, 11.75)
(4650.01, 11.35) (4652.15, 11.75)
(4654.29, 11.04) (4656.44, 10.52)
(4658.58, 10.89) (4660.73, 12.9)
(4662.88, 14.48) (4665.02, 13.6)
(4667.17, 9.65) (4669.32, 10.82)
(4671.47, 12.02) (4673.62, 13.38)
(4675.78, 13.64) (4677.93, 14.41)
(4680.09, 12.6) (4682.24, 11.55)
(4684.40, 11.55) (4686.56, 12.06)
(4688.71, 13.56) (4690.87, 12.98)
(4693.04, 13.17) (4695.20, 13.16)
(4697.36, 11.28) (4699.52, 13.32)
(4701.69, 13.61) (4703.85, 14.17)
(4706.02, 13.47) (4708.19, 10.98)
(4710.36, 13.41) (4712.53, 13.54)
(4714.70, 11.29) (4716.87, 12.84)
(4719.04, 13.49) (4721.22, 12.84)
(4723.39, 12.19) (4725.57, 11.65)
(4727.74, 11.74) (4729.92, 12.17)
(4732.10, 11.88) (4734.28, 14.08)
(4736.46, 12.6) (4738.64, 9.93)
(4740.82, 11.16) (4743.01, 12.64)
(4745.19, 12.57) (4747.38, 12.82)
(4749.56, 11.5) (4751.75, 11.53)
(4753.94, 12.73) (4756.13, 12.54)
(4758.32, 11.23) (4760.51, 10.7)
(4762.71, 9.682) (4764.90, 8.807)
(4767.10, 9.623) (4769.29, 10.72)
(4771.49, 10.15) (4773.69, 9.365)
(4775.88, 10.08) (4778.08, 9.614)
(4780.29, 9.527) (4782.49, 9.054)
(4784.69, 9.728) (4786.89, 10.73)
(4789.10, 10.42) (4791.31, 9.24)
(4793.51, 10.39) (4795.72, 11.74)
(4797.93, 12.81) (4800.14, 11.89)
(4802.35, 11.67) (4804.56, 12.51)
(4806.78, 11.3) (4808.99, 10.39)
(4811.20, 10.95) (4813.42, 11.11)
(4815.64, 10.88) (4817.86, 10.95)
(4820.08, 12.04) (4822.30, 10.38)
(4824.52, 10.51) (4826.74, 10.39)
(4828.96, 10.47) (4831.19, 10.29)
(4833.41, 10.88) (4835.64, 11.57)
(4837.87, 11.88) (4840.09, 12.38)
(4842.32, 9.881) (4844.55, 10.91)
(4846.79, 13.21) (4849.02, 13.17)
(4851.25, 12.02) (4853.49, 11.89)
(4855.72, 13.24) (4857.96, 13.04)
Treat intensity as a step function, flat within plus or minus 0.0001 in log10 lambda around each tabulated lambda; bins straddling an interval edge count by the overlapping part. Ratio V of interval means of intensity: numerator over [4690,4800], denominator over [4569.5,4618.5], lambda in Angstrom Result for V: 0.9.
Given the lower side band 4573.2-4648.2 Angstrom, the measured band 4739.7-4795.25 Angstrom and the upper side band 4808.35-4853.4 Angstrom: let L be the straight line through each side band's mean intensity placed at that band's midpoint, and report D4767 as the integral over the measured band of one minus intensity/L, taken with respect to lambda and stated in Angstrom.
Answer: 4.2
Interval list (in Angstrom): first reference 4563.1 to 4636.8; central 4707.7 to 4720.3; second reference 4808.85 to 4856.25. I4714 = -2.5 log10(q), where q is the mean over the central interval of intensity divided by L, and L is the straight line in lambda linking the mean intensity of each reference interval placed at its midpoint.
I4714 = -0.06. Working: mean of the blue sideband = 12.6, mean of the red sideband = 11.3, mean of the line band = 12.7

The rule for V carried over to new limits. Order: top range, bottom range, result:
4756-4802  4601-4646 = 0.83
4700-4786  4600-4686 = 0.95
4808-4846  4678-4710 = 0.86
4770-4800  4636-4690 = 0.85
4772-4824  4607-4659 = 0.88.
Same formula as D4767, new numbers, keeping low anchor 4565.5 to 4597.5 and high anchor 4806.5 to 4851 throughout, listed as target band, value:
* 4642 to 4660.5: 1.4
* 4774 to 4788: 2.1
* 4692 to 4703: -0.9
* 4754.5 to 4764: 0.4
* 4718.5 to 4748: -1.3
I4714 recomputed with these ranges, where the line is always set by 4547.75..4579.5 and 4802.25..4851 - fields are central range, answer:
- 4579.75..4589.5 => -0.04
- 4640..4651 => 0.04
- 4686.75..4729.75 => -0.10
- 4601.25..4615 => -0.08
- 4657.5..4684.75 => -0.06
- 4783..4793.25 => 0.14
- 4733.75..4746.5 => -0.05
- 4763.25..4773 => 0.17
